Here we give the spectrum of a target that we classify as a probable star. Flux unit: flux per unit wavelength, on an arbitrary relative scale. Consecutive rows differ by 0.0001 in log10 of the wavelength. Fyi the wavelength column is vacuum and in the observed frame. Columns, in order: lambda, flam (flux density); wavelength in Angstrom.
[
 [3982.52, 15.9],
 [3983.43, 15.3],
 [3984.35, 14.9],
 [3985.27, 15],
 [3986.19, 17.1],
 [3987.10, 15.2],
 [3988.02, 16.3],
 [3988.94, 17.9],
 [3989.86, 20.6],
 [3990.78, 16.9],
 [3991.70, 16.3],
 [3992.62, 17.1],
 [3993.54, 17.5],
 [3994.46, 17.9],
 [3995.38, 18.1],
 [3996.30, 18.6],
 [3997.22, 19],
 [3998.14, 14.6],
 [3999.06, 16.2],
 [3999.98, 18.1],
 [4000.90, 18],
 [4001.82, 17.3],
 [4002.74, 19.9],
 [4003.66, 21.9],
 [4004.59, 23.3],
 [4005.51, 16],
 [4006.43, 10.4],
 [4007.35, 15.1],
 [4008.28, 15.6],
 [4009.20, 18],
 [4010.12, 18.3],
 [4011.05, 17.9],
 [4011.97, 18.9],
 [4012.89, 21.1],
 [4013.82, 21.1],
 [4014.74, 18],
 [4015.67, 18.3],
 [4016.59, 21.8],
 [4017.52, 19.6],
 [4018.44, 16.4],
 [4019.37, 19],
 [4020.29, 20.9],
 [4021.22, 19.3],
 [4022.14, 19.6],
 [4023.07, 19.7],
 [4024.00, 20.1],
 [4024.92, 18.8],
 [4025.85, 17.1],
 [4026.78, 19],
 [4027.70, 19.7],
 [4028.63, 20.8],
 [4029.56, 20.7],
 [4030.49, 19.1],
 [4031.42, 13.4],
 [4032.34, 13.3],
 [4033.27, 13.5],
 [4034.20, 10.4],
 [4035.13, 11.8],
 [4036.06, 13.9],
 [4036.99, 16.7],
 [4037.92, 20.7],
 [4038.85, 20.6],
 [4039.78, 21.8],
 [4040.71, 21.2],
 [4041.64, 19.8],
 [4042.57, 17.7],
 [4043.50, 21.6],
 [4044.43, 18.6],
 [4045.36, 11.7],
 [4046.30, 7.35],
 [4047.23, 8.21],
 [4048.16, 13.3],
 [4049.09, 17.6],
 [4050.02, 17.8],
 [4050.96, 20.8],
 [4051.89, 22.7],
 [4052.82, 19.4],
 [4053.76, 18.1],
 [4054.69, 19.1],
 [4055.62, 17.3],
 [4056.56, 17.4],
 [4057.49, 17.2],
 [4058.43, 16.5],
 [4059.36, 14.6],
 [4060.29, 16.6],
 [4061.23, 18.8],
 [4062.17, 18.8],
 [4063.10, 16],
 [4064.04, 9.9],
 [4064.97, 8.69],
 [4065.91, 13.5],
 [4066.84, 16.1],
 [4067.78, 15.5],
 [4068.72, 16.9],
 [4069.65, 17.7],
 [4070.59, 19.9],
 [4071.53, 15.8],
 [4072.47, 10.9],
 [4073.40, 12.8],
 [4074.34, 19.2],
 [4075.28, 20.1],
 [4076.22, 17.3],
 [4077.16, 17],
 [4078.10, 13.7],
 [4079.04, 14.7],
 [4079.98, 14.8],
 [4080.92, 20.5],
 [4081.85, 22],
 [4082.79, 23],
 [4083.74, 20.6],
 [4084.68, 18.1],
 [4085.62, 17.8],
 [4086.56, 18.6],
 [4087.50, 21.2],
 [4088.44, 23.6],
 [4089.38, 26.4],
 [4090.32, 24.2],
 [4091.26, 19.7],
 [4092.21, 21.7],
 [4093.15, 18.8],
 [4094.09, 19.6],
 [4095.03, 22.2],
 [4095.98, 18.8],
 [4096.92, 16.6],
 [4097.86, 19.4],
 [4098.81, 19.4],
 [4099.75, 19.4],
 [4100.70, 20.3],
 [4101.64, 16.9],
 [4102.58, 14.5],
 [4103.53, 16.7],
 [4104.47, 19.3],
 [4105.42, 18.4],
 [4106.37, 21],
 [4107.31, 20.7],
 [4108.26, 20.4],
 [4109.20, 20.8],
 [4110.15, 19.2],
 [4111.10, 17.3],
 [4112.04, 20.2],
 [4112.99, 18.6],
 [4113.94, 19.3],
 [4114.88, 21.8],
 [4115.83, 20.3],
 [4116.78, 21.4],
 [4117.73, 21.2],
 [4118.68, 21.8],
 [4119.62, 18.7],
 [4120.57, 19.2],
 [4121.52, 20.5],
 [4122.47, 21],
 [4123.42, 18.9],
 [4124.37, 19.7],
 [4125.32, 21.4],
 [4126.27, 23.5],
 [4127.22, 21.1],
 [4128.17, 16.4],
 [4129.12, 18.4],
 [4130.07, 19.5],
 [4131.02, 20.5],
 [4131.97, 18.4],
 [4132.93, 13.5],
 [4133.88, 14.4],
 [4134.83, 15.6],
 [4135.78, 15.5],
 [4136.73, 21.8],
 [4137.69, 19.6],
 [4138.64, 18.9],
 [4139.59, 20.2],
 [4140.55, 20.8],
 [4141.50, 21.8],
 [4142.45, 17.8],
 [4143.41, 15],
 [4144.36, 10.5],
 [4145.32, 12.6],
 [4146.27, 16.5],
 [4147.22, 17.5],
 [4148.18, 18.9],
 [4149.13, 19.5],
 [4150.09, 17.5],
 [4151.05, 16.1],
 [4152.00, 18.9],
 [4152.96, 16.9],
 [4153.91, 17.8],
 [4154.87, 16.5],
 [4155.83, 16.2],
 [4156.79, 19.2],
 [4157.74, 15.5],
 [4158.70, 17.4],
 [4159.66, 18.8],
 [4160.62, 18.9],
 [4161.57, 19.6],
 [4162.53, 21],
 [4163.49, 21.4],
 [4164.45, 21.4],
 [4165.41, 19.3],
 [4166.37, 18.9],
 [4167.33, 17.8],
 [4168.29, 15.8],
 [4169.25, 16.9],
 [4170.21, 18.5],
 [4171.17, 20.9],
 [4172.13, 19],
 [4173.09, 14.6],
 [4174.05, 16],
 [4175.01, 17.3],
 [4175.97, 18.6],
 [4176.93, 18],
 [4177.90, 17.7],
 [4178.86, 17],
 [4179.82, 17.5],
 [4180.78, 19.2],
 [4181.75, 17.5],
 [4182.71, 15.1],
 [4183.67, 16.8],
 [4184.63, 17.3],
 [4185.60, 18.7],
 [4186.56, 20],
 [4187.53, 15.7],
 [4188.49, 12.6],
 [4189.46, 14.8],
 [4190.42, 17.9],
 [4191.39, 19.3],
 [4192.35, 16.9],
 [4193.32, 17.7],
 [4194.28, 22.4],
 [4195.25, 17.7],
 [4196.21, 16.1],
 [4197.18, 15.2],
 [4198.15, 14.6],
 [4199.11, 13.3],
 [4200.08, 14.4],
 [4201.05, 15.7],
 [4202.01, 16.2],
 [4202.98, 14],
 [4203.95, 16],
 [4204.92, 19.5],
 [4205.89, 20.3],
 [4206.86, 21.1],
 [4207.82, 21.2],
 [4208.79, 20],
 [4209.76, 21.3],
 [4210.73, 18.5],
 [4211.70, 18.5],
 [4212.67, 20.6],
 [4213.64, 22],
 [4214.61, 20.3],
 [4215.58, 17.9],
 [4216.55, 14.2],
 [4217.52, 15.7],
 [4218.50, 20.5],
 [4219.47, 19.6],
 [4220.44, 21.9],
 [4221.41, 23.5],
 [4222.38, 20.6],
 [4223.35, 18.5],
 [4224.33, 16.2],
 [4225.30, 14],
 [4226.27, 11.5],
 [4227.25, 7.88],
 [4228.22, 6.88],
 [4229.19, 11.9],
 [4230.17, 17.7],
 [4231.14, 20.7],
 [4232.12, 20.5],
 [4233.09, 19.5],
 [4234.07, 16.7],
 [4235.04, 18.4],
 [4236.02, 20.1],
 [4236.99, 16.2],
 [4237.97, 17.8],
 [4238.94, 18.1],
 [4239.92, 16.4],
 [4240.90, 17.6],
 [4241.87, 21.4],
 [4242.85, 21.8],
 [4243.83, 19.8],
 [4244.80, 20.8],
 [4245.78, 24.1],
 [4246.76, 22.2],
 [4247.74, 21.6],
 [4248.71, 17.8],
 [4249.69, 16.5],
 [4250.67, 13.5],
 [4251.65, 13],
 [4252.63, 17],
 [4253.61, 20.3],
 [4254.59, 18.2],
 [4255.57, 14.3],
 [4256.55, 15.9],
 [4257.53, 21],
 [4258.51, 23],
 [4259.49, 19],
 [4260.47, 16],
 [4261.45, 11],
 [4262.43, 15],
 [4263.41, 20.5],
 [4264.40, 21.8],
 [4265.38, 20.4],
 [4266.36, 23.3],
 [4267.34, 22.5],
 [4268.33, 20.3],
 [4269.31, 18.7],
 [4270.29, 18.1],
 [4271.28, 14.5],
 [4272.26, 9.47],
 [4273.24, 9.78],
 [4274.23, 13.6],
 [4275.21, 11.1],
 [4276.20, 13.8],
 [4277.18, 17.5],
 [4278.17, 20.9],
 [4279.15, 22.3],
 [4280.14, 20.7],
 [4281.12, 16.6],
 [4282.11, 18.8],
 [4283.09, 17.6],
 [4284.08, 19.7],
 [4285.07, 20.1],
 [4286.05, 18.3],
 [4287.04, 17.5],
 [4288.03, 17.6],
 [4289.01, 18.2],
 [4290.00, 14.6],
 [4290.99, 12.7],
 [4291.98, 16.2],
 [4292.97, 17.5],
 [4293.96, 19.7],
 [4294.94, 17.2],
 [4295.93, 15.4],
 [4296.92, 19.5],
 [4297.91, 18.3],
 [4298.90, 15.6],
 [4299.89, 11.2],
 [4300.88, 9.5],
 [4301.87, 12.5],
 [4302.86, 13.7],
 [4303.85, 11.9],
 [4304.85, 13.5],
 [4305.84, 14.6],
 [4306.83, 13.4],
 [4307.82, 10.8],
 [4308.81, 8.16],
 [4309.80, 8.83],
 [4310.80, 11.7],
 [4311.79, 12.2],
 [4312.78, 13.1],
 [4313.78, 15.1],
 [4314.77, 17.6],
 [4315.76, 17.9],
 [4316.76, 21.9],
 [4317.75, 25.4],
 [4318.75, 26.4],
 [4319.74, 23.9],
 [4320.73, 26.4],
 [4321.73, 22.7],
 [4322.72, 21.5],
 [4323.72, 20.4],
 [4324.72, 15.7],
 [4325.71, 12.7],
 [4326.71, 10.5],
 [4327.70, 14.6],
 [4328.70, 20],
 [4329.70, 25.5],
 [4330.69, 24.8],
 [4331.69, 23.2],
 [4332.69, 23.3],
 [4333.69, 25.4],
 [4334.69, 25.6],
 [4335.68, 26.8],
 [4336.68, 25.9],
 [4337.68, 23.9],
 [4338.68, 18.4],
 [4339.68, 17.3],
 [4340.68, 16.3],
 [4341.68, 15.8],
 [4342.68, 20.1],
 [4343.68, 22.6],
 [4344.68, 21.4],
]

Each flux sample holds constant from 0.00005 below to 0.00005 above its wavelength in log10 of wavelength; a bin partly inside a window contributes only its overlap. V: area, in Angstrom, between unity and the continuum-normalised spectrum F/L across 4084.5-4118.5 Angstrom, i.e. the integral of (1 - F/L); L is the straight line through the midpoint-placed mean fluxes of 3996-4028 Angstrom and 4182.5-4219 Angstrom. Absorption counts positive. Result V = -3.3 Angstrom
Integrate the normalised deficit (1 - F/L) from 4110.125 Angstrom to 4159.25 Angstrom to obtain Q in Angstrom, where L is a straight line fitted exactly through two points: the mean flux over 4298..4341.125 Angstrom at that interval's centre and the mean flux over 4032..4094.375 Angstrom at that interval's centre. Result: -2.72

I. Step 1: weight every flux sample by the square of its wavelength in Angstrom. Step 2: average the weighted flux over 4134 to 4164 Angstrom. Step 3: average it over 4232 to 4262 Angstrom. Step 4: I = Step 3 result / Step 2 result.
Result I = 1.08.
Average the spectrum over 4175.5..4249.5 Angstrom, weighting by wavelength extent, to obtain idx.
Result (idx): 17.9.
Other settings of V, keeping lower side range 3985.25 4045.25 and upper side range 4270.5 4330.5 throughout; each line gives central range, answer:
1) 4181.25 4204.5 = 0.8 Angstrom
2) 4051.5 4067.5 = 1.1 Angstrom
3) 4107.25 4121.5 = -2.1 Angstrom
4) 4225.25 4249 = -1.3 Angstrom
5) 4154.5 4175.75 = -1.3 Angstrom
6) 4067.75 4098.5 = -2.1 Angstrom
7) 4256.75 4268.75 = -1.9 Angstrom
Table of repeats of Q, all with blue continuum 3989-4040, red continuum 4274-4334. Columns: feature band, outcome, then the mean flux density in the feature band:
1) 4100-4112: -0.8 Angstrom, 18.9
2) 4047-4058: 0.1 Angstrom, 17.6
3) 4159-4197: -0.9 Angstrom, 17.9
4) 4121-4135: -1.0 Angstrom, 18.9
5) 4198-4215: -0.8 Angstrom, 18.3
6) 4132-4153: 0.4 Angstrom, 17.3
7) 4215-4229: 0.9 Angstrom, 16.3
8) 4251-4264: 0.1 Angstrom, 17.2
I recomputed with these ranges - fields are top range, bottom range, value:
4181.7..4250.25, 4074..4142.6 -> 0.97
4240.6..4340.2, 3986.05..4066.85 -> 1.17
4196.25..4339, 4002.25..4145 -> 1.07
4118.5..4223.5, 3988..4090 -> 1.10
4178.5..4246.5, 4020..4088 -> 1.12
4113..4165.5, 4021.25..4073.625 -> 1.16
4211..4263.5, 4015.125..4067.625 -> 1.14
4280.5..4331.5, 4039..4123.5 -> 1.03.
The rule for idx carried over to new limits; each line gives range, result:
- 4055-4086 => 16.7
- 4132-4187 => 17.8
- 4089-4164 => 18.9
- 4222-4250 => 17.7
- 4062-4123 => 18.6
